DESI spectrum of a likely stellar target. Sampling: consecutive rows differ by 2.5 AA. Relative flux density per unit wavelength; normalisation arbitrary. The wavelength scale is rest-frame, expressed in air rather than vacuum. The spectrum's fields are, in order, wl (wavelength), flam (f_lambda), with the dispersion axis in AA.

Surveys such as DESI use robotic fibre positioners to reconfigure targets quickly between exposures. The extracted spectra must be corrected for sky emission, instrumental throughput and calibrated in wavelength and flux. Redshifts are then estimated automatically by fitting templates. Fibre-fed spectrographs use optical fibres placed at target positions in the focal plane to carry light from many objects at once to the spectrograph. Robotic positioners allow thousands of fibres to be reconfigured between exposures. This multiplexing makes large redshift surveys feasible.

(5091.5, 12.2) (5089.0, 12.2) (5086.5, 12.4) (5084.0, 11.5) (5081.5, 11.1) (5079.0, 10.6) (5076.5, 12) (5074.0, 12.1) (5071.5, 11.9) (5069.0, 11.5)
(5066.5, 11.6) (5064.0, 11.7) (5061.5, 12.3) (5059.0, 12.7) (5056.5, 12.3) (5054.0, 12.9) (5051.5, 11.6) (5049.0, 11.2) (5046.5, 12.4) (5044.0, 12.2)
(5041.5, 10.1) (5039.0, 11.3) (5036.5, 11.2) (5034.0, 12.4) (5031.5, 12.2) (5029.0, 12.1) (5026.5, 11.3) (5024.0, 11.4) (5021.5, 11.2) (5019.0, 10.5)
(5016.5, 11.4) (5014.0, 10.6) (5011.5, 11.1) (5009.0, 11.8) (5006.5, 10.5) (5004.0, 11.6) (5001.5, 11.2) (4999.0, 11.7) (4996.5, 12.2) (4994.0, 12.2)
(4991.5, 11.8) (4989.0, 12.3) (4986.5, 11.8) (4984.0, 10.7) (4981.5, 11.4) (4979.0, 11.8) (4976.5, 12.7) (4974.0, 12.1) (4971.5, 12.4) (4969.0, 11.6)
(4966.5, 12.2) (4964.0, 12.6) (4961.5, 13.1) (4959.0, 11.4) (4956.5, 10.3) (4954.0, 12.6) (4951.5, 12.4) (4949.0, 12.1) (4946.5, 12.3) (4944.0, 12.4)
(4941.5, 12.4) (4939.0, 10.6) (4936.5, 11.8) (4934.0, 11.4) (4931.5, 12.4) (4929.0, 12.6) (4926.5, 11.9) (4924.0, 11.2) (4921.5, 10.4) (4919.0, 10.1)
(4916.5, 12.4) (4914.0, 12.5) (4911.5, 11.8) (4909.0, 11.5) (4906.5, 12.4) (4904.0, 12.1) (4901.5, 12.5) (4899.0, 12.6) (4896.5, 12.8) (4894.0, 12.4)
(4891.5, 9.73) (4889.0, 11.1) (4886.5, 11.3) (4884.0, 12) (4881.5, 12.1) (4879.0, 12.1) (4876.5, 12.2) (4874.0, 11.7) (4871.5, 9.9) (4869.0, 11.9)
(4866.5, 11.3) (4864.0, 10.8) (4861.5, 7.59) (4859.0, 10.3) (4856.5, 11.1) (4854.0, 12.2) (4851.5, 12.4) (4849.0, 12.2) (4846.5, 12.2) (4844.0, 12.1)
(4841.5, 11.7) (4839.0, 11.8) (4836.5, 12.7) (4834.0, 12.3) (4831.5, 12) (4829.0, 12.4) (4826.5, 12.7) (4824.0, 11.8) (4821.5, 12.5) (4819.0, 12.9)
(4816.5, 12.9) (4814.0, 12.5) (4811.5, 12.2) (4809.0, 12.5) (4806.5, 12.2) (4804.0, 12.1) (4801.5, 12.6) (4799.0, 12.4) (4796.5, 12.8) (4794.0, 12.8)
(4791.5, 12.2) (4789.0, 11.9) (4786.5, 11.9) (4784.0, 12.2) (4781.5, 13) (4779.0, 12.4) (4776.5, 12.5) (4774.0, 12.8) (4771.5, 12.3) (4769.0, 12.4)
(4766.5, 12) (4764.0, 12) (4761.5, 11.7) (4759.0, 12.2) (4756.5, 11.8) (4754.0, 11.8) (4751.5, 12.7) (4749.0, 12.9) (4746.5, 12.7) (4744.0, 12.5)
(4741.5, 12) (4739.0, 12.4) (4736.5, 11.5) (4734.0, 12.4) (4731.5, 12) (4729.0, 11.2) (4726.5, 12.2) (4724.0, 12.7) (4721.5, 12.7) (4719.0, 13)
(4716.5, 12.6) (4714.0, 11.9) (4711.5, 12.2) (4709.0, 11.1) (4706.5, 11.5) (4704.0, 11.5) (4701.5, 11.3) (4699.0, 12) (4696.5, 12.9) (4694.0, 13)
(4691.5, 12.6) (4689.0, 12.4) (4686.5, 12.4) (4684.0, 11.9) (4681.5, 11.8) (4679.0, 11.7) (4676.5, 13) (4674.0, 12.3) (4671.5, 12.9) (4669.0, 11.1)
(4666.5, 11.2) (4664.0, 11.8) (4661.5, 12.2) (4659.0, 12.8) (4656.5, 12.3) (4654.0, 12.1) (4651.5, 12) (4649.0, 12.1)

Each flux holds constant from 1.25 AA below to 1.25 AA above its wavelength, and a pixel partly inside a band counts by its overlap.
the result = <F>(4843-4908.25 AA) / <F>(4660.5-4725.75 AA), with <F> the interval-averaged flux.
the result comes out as 0.95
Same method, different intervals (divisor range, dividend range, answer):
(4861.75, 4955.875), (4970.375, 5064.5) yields 1.00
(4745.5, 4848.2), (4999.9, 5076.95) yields 0.94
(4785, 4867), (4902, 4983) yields 0.99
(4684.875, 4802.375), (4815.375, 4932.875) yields 0.96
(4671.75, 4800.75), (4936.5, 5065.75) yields 0.96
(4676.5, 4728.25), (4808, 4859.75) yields 1.00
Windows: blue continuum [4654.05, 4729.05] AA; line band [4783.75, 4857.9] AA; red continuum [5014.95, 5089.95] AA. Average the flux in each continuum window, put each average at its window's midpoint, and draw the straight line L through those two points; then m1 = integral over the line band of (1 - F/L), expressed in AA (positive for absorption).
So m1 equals -1.7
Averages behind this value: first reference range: 12.2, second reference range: 11.7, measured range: 12.3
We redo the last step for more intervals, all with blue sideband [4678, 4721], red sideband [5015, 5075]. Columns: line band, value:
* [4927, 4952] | -0.4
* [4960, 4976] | -0.7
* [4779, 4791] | -0.2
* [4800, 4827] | -1.0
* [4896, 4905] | -0.5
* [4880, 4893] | 0.7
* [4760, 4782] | -0.5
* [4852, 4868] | 1.7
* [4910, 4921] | 0.2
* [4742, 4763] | -0.4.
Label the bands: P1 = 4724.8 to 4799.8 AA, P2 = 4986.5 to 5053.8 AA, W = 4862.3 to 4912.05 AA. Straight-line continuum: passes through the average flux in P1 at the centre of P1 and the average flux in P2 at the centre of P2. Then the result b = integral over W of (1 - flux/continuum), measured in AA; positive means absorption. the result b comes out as 1.0 AA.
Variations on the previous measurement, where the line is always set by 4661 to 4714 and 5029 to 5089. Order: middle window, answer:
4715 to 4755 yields -1.1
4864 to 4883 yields 0.6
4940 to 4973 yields -0.7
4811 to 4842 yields -1.1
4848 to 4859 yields 0.1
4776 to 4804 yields -1.0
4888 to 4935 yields 0.4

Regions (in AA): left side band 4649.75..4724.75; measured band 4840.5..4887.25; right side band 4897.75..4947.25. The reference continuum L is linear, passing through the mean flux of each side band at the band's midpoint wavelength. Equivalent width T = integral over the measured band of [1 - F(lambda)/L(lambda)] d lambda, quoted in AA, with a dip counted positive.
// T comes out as 2.0 AA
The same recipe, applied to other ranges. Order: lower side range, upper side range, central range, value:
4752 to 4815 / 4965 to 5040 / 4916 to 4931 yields 0.5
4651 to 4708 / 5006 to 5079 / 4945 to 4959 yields -0.2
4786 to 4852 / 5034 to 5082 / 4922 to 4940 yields 0.6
